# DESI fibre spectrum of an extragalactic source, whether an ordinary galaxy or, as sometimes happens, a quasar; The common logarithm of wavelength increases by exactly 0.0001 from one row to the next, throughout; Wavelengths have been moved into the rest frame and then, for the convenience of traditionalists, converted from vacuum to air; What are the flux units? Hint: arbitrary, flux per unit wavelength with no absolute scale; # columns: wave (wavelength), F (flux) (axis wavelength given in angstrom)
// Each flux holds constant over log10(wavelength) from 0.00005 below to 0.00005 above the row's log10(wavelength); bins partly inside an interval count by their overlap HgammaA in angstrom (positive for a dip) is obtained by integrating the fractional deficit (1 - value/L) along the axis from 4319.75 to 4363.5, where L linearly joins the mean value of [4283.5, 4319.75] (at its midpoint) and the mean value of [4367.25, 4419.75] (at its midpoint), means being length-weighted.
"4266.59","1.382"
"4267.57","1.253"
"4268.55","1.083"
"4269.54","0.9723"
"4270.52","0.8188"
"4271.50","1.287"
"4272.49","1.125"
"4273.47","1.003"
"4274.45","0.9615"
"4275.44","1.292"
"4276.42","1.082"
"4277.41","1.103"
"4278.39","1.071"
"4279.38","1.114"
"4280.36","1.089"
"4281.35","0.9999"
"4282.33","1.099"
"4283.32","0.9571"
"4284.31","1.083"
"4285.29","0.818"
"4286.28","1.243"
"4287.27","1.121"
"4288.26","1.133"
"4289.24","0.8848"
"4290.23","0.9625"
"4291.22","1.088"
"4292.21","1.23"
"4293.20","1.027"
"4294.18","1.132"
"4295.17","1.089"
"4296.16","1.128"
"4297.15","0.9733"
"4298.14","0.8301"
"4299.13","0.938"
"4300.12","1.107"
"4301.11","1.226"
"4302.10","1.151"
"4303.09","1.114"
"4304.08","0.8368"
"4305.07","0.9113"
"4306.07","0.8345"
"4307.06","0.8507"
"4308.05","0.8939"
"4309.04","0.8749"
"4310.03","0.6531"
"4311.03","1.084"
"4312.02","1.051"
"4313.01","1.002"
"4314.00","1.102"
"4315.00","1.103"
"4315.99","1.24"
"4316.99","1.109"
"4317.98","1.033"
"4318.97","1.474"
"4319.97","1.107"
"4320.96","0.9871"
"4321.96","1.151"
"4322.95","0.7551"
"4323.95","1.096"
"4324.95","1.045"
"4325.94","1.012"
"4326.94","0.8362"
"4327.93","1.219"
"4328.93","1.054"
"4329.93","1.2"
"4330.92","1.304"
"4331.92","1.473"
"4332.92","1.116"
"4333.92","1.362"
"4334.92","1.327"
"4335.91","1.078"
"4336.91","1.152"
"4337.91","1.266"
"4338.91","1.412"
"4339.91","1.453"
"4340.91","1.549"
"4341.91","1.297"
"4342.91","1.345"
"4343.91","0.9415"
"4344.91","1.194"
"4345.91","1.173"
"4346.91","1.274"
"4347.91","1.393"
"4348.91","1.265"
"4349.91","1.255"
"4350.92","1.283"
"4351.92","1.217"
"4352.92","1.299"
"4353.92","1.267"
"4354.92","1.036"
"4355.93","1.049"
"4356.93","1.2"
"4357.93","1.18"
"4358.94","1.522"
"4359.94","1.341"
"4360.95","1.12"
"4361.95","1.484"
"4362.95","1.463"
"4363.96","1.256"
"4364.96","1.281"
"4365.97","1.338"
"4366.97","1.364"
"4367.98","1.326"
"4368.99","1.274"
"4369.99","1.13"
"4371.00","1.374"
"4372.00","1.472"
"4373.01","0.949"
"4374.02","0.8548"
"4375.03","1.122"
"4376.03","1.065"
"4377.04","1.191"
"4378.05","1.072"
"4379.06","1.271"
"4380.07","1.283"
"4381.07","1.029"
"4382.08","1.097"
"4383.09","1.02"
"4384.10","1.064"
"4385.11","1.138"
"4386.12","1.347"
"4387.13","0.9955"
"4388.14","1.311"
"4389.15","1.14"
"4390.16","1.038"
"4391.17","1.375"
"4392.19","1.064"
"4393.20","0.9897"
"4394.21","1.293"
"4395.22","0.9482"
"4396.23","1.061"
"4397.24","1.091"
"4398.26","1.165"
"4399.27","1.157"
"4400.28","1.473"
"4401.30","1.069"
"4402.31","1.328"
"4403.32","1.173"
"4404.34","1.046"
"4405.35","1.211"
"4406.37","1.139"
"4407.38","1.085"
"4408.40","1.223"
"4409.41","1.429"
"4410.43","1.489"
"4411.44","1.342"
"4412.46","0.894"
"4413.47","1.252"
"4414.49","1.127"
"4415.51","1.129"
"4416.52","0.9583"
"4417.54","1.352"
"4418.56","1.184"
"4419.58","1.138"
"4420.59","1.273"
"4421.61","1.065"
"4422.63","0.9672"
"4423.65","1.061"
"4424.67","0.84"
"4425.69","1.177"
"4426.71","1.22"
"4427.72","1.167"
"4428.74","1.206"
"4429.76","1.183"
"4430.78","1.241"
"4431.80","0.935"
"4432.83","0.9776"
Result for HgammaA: -4.9 angstrom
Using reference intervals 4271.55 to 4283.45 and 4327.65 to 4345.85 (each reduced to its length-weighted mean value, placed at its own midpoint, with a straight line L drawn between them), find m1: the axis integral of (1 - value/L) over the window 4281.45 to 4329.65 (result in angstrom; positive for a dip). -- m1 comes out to 5.5 angstrom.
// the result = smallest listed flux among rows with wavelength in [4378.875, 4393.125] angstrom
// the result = 0.9955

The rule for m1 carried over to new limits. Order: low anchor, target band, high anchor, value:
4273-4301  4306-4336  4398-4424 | 0.30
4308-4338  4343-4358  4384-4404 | -1.07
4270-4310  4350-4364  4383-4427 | -2.04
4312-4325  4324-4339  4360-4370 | -0.34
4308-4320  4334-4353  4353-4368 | -1.18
